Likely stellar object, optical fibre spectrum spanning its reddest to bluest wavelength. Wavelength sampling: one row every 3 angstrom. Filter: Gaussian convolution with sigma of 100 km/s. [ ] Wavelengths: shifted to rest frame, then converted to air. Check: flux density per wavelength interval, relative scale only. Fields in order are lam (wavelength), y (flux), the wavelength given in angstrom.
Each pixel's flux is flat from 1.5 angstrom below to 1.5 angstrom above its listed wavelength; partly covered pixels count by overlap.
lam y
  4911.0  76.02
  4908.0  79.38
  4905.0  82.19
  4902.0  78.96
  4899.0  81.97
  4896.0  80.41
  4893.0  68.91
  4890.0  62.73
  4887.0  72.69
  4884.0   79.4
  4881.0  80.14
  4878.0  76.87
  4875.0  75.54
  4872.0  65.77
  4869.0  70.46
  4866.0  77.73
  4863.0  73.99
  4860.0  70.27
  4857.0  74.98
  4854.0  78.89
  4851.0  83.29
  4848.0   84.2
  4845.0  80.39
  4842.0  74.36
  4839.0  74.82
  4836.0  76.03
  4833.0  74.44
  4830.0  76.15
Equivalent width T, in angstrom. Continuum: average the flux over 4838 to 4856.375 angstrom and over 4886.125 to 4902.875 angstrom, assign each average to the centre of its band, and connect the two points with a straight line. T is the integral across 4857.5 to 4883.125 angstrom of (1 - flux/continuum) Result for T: 0.9 angstrom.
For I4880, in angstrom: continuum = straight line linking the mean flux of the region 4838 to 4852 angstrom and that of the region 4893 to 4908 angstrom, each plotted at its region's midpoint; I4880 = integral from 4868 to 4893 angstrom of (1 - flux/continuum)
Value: 2.1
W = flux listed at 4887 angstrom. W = 72.69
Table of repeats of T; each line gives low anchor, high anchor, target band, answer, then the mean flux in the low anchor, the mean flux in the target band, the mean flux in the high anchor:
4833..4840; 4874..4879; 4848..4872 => 0.1 angstrom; 75.3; 75.6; 76.2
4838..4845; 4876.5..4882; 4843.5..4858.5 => -0.8 angstrom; 75.8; 80.3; 78.4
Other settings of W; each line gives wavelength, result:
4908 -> 79.38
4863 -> 73.99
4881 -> 80.14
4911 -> 76.02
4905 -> 82.19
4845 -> 80.39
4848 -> 84.2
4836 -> 76.03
